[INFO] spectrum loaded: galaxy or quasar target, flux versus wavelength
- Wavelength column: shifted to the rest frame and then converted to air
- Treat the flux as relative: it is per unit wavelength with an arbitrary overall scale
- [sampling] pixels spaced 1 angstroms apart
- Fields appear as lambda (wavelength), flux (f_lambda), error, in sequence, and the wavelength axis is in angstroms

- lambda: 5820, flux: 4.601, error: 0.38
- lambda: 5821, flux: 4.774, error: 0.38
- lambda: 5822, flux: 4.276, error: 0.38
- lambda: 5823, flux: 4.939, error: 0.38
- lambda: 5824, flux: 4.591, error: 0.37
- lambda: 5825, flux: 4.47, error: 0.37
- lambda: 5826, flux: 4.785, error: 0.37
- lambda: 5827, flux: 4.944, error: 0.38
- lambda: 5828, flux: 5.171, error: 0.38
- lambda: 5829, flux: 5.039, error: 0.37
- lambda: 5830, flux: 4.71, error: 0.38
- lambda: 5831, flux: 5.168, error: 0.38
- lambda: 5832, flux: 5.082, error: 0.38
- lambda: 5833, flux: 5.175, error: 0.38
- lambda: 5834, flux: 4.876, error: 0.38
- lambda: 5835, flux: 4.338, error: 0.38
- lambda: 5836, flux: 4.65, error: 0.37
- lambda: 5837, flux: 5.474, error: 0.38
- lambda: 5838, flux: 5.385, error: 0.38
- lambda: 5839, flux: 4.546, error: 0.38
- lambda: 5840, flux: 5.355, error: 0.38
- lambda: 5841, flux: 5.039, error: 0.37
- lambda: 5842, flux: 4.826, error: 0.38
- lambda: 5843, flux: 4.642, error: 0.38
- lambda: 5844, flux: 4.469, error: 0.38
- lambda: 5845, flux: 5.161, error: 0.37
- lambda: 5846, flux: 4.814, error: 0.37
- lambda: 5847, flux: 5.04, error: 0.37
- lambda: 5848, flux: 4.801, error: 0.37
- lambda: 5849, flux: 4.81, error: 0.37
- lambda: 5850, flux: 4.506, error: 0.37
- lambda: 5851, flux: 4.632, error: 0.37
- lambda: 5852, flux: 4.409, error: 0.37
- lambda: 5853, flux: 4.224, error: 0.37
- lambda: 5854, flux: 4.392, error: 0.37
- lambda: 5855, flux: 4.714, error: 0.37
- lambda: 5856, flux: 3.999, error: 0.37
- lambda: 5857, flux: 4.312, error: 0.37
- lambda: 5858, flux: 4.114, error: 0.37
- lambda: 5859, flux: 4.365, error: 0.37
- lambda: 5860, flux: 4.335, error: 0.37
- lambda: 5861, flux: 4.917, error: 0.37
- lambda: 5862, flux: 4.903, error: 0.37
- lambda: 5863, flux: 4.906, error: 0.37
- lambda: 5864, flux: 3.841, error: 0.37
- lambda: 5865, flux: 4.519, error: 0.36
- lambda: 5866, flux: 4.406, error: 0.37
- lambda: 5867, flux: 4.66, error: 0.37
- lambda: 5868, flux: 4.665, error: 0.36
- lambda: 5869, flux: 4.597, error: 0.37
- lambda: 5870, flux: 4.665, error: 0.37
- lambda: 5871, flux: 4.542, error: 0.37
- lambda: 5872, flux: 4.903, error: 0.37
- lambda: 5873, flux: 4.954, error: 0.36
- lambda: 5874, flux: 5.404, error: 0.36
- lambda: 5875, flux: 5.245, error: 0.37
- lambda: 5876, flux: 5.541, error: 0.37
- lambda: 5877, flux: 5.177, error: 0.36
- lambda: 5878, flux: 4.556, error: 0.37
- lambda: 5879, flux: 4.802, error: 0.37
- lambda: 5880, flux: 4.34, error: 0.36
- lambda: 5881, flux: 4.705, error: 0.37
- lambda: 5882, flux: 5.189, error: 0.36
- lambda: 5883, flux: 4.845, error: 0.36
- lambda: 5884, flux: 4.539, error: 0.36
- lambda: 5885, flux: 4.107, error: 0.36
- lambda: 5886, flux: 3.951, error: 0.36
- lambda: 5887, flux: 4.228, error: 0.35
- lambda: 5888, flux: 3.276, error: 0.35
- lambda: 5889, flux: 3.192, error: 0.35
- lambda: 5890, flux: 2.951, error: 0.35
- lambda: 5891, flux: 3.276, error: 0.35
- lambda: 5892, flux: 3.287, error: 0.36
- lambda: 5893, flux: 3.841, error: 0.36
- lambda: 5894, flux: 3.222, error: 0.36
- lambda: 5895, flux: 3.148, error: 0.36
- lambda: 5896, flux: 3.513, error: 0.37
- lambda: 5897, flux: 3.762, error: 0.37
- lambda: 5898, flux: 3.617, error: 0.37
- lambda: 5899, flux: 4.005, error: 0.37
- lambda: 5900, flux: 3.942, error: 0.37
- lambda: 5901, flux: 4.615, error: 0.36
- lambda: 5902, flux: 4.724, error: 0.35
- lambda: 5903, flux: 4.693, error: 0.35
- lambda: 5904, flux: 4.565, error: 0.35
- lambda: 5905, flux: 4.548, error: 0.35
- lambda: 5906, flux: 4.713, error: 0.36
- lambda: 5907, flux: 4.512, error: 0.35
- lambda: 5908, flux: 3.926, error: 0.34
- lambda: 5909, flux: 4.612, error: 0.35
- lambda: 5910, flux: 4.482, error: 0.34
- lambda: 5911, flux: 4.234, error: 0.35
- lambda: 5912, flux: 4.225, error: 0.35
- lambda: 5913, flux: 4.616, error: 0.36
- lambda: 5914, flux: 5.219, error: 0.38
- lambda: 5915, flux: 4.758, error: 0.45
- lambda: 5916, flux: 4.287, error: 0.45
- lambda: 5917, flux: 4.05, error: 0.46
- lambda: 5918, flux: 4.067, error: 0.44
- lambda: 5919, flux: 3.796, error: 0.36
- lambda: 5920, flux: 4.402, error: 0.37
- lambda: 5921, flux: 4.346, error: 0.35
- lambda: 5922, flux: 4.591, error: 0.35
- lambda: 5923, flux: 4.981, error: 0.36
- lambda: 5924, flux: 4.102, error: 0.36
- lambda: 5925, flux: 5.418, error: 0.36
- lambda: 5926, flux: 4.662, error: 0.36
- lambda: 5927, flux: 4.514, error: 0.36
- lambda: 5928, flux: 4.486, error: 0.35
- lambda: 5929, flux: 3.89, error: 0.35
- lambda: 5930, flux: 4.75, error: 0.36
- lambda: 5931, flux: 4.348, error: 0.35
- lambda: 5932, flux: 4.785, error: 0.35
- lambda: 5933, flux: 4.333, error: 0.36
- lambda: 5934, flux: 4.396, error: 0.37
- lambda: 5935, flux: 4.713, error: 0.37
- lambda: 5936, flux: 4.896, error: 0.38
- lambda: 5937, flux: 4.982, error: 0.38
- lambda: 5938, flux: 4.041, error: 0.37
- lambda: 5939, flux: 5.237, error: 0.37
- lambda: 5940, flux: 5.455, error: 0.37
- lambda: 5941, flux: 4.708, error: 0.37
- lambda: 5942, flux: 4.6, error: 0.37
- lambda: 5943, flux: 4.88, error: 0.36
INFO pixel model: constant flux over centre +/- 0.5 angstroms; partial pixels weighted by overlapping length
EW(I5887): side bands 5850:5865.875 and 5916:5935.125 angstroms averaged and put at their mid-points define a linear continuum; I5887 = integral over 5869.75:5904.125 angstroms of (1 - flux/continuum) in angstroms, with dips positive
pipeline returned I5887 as 1.4 angstroms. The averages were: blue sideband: 4.44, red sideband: 4.44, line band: 4.26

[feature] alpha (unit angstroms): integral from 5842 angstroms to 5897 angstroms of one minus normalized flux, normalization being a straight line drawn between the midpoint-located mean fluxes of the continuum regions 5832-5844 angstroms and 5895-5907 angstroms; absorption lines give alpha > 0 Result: 1.90 angstroms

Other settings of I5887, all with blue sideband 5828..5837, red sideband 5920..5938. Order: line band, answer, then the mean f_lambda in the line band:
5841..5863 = 1.1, 4.61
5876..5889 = 0.8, 4.47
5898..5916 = 0.8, 4.46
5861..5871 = 0.5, 4.59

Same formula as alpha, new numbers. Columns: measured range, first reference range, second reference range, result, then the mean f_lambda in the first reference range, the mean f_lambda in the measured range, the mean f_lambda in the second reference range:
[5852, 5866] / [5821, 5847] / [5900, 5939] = 1.0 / 4.88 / 4.42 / 4.51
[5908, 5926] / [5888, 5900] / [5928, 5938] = -1.7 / 3.45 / 4.47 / 4.54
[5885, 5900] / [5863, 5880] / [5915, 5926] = 3.5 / 4.77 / 3.55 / 4.43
